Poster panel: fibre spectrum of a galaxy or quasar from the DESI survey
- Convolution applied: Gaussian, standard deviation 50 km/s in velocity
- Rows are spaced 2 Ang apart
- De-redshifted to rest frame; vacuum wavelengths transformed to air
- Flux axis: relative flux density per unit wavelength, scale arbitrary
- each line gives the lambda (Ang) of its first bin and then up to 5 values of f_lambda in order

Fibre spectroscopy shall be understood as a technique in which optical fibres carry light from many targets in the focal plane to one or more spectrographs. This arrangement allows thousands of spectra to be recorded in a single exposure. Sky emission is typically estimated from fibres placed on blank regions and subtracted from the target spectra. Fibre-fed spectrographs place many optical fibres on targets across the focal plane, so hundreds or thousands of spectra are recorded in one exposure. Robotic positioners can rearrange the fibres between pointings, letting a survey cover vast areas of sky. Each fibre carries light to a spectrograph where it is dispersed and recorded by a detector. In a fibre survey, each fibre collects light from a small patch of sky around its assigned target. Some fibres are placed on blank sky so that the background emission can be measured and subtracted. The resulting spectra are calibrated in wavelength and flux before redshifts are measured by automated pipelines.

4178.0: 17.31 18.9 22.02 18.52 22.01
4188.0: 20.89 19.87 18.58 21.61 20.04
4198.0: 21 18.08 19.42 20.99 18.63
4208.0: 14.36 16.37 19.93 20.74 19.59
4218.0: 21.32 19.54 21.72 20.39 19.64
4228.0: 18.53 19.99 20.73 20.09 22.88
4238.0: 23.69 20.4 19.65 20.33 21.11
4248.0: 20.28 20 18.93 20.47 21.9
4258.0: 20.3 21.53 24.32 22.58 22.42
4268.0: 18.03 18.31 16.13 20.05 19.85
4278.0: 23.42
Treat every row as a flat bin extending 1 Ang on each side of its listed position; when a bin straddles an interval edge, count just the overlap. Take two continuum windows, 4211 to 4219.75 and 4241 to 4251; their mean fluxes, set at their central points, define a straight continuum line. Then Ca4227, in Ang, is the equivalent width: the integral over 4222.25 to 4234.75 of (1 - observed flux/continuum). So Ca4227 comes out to 0.2 Ang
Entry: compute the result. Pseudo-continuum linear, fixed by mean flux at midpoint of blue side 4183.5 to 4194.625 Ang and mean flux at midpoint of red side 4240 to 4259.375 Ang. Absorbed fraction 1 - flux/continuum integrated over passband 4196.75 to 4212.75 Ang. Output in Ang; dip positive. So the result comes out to 1.34 Ang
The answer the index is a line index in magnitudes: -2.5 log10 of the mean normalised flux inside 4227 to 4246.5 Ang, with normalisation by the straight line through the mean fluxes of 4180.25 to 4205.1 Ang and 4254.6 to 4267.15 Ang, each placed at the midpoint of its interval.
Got 0.04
